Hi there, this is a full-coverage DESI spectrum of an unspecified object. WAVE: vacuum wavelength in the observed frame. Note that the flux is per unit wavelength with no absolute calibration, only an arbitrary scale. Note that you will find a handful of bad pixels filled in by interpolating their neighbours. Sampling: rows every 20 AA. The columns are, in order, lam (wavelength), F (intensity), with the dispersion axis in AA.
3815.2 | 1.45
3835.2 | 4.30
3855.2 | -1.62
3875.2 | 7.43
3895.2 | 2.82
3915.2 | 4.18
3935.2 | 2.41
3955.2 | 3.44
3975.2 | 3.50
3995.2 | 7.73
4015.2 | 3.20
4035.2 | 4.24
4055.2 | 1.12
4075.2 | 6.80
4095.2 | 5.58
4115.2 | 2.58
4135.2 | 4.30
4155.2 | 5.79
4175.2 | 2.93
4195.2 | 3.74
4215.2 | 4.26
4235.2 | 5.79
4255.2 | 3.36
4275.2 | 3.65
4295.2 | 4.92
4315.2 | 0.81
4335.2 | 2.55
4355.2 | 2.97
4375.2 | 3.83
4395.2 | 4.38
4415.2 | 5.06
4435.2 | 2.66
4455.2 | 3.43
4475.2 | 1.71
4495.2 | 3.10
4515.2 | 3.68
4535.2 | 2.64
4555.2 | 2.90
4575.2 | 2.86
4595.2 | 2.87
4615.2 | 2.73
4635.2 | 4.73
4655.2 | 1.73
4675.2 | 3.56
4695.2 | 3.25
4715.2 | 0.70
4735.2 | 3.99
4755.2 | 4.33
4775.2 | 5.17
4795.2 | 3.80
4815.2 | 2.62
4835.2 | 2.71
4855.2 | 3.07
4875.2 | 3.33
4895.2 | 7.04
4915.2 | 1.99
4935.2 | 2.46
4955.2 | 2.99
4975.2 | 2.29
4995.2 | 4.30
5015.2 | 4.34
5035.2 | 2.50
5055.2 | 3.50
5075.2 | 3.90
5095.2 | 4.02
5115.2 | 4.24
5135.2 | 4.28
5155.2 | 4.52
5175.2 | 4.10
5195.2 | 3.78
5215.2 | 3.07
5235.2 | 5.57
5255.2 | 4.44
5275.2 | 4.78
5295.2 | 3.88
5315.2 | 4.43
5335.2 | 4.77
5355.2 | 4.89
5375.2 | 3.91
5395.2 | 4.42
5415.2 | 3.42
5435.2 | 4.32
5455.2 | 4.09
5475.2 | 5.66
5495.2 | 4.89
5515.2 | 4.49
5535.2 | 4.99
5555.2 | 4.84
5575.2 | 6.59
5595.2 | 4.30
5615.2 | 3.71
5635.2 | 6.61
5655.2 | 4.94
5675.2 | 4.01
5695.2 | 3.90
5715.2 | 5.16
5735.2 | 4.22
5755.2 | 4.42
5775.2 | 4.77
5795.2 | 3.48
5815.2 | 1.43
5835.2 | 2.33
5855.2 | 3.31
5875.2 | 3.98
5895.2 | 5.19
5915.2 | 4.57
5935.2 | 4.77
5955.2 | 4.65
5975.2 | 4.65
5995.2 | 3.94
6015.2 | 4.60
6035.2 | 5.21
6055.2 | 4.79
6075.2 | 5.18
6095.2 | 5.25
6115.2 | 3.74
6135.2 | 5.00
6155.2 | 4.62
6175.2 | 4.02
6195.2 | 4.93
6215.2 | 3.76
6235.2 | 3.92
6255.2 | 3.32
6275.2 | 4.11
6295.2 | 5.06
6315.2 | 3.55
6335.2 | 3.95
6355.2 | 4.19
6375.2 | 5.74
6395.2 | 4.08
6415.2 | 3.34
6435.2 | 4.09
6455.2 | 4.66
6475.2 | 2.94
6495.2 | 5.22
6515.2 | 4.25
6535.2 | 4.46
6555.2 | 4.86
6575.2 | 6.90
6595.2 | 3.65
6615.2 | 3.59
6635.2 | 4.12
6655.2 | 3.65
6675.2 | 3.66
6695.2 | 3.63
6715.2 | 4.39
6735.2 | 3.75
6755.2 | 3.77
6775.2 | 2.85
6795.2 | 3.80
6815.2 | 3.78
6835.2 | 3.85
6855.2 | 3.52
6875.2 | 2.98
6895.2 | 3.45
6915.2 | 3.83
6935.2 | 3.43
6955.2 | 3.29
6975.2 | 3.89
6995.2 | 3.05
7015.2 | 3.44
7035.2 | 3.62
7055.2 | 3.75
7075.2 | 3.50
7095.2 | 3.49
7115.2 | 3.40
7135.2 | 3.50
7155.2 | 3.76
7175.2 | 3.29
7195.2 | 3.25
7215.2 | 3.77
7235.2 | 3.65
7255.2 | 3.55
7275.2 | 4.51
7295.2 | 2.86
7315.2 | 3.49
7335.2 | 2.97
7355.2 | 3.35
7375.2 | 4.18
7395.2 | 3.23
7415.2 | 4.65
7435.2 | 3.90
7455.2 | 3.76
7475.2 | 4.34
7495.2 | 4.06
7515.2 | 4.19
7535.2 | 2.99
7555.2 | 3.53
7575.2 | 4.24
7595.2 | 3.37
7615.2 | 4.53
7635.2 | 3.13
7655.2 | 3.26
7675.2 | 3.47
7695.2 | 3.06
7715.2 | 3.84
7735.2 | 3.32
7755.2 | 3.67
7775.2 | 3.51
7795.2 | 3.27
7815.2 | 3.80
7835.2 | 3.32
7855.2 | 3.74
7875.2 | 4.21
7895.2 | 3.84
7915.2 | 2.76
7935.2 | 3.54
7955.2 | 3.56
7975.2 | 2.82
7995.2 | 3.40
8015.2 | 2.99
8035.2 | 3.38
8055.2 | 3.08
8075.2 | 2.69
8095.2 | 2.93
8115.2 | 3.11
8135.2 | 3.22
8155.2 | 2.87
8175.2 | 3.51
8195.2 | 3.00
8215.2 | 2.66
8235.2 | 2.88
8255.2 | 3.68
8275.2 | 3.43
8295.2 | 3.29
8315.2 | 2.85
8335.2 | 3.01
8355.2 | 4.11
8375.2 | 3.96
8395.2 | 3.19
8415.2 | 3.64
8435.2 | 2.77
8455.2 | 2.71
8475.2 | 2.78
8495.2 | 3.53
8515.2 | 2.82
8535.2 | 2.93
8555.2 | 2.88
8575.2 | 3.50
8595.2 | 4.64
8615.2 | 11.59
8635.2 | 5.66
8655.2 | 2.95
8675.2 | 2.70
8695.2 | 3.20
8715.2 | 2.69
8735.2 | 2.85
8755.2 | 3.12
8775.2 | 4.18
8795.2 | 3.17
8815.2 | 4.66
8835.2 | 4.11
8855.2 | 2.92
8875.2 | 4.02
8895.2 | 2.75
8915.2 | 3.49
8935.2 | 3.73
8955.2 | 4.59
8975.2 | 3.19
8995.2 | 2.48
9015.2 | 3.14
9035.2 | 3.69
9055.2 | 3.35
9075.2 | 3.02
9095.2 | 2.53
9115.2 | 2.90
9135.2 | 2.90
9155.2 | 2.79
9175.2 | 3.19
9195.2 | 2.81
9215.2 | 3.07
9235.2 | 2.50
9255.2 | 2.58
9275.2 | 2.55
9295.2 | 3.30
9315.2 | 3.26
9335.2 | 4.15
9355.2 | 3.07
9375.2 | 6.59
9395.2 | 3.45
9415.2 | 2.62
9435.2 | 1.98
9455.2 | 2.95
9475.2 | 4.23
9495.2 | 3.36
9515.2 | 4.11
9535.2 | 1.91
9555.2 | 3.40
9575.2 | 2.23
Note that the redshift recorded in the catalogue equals 0.311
